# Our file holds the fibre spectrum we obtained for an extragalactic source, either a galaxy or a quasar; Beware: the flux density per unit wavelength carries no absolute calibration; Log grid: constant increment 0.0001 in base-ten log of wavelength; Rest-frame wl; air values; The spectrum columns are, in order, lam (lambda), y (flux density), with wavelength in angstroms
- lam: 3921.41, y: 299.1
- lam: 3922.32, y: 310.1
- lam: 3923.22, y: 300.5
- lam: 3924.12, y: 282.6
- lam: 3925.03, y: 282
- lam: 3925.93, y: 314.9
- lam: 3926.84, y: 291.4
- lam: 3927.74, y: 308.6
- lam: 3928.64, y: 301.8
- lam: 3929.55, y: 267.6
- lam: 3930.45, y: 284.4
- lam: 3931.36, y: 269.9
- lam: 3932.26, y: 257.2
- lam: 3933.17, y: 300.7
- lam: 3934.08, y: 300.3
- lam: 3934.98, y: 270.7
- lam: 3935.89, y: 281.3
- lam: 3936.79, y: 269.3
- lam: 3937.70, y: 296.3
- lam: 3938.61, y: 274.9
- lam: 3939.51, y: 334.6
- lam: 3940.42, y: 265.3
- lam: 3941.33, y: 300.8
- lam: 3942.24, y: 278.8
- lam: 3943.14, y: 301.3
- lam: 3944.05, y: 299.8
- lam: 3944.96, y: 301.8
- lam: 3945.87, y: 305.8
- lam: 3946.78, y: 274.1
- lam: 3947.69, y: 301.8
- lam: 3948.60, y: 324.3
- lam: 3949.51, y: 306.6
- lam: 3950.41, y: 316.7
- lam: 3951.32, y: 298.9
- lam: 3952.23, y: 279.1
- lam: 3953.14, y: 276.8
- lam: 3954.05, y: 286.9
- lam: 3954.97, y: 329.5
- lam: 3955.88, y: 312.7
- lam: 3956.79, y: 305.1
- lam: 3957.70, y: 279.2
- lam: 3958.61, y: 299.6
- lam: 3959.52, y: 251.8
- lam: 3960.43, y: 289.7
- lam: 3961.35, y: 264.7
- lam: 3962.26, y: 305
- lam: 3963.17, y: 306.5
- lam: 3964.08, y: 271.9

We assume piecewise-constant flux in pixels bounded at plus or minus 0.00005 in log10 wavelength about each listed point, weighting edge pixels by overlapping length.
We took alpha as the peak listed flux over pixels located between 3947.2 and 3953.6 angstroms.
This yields 324.3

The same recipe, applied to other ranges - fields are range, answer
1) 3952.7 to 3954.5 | 286.9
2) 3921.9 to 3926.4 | 314.9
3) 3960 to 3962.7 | 305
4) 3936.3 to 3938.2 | 296.3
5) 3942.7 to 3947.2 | 305.8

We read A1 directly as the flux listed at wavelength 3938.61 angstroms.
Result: 274.9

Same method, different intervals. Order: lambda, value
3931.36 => 269.9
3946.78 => 274.1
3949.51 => 306.6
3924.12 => 282.6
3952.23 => 279.1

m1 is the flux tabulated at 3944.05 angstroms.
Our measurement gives 299.8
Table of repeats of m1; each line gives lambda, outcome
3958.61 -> 299.6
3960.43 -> 289.7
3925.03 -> 282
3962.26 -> 305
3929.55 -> 267.6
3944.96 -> 301.8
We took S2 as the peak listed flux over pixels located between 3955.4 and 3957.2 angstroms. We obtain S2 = 312.7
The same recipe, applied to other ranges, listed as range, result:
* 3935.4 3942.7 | 334.6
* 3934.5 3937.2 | 281.3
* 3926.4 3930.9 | 308.6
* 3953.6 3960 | 329.5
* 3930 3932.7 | 284.4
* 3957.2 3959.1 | 299.6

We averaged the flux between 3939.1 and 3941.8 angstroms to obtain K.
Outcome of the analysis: 299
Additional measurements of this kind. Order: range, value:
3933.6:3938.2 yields 283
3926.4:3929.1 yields 301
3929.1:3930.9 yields 277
